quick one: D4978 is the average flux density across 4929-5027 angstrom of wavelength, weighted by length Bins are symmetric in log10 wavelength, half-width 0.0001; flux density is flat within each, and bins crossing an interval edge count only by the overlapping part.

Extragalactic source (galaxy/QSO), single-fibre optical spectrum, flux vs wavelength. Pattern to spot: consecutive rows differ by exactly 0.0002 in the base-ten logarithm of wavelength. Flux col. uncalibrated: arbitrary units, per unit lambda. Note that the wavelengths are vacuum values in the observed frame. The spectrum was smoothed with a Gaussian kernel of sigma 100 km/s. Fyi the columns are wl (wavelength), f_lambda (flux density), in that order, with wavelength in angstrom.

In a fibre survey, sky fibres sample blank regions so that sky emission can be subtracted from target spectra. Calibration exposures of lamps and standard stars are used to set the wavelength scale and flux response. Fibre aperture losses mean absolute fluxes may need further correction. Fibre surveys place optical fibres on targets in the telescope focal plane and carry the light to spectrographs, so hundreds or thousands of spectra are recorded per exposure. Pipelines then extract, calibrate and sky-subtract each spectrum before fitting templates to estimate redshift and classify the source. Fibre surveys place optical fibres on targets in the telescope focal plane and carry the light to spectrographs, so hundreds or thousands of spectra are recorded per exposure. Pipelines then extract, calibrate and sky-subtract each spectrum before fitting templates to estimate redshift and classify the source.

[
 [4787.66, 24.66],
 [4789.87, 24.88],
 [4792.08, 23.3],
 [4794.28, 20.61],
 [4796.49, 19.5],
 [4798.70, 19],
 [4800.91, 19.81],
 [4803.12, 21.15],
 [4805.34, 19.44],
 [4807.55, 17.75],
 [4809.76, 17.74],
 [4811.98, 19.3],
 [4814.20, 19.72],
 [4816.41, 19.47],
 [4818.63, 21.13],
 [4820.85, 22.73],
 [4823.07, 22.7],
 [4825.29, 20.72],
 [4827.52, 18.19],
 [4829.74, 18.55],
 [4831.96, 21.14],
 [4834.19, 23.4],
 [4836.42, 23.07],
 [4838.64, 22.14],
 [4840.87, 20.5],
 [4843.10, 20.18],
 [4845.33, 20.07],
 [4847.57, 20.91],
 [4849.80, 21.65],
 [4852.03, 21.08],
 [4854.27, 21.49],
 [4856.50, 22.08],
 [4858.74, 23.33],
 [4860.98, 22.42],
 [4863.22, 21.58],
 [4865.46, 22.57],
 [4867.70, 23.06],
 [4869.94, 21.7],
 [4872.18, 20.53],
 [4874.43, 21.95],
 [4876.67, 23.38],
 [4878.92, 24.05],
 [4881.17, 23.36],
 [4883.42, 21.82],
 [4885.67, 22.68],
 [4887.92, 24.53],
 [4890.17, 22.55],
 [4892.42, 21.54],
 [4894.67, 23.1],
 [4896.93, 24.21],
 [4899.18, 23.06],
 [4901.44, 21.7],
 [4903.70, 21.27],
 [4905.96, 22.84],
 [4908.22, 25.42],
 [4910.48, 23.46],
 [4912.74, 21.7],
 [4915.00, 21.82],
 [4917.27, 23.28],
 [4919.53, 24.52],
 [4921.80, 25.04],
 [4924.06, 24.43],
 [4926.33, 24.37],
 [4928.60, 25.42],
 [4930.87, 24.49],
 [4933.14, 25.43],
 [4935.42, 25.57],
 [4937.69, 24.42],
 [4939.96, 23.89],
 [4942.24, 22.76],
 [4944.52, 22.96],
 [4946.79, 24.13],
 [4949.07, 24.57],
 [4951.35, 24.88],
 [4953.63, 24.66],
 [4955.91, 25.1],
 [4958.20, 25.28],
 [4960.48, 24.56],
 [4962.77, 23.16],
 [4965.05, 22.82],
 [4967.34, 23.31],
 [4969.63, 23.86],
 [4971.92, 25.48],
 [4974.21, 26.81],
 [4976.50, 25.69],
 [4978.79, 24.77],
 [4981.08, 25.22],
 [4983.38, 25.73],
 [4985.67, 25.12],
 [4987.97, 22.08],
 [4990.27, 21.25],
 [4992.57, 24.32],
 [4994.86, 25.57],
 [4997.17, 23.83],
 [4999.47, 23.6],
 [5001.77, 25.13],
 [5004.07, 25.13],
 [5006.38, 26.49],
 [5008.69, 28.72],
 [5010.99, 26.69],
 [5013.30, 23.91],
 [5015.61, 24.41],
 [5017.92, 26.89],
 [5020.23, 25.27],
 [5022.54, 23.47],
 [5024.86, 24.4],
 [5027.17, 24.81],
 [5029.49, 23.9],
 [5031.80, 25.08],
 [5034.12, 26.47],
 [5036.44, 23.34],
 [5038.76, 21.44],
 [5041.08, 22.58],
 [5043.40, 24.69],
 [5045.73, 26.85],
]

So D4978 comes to 24.7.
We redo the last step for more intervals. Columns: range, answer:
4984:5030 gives 24.8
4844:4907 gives 22.3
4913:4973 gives 24.2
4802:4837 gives 20.3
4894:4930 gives 23.5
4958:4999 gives 24.3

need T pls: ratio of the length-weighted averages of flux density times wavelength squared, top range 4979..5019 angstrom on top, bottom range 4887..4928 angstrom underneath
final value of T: 1.11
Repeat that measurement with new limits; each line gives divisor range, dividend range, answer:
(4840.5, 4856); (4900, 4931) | 1.16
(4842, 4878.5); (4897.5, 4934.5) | 1.11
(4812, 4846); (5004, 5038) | 1.31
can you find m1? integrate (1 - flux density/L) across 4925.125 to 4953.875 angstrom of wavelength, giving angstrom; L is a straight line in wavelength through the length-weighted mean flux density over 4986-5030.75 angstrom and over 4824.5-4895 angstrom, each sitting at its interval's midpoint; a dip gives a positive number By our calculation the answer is -1.3 angstrom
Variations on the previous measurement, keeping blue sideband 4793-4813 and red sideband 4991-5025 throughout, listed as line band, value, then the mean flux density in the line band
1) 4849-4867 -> -0.9 angstrom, 22.1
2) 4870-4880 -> -0.4 angstrom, 22.4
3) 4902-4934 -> -1.6 angstrom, 23.8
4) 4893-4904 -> -0.3 angstrom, 22.7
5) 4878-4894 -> -0.9 angstrom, 22.9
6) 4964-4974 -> 0.0 angstrom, 24.1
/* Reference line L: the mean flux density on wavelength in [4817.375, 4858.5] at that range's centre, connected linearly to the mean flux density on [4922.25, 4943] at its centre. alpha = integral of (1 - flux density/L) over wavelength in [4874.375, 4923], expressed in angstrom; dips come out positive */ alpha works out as 0.6 angstrom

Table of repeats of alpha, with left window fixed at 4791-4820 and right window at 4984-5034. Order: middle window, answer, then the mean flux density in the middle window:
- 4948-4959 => -0.7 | 24.9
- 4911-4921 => -0.2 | 22.9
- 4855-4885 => -1.4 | 22.4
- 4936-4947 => -0.2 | 23.7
